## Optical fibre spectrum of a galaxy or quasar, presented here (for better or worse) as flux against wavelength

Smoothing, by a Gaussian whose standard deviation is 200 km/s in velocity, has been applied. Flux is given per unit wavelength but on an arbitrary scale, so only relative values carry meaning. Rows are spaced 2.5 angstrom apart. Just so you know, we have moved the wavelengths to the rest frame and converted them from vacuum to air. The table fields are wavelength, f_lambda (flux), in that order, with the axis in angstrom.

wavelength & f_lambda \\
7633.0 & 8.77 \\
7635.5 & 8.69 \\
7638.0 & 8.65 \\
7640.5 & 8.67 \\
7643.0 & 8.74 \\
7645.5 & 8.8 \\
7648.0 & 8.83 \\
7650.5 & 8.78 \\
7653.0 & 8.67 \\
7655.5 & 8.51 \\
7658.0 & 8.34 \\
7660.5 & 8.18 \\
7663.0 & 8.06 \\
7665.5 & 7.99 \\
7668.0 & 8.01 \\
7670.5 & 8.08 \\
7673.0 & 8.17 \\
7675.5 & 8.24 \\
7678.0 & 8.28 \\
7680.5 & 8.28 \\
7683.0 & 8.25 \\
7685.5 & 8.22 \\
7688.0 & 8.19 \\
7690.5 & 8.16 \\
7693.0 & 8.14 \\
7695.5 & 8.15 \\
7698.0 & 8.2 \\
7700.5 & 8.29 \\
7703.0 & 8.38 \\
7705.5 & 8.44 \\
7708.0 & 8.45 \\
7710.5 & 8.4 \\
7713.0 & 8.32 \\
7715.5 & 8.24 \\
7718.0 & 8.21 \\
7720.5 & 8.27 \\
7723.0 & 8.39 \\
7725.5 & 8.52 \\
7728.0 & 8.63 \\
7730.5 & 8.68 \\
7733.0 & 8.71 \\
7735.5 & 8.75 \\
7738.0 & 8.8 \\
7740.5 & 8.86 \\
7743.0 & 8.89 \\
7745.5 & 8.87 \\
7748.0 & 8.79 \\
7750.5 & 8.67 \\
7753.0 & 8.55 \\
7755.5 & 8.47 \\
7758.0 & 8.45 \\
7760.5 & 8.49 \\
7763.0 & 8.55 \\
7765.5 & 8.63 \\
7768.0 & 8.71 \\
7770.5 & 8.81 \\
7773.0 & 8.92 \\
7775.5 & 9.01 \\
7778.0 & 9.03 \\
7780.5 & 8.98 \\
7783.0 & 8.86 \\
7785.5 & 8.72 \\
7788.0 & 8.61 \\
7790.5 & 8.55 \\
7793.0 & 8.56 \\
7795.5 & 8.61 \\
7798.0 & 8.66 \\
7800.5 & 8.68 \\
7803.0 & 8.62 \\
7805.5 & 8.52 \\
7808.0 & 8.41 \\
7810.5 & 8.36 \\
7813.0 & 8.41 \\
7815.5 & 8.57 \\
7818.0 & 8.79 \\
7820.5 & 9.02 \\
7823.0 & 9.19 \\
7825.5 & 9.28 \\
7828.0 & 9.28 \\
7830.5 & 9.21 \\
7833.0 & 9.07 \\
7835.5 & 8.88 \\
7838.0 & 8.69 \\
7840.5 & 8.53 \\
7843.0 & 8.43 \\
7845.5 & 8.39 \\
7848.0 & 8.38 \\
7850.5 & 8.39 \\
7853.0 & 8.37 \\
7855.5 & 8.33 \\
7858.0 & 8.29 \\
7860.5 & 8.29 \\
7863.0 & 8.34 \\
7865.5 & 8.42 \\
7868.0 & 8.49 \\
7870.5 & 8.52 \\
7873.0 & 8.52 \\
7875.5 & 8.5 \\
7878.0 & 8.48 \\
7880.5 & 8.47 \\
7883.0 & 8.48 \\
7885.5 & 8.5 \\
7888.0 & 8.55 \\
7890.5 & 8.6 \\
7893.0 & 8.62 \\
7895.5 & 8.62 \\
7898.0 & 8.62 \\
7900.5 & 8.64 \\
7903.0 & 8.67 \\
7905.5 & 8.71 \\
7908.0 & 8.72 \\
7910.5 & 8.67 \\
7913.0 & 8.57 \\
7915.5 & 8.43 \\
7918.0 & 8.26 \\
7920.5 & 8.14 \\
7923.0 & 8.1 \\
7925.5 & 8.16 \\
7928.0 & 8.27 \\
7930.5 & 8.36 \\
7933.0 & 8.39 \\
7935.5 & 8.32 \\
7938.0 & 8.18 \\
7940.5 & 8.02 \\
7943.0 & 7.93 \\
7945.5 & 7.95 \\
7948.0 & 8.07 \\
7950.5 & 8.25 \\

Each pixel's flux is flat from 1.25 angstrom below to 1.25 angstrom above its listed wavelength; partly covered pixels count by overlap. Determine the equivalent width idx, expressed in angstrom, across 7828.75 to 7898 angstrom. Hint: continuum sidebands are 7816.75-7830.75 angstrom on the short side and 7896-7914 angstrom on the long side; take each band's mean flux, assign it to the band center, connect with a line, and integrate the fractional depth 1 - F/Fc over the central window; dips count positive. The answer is 2.8 angstrom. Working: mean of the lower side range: 9.12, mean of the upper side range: 8.66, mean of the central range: 8.54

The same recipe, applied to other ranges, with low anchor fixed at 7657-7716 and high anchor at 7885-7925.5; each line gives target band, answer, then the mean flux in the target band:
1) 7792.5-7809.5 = -0.4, 8.58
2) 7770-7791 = -1.2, 8.84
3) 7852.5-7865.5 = 0.2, 8.33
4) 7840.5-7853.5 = 0.0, 8.41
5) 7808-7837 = -1.7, 8.89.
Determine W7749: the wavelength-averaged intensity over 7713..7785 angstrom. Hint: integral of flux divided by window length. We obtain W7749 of 8.66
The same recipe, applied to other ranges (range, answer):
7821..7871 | 8.65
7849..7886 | 8.42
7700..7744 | 8.51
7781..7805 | 8.66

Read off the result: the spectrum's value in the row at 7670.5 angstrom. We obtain 8.08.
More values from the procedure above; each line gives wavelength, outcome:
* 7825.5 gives 9.28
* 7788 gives 8.61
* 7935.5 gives 8.32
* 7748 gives 8.79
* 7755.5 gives 8.47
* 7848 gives 8.38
